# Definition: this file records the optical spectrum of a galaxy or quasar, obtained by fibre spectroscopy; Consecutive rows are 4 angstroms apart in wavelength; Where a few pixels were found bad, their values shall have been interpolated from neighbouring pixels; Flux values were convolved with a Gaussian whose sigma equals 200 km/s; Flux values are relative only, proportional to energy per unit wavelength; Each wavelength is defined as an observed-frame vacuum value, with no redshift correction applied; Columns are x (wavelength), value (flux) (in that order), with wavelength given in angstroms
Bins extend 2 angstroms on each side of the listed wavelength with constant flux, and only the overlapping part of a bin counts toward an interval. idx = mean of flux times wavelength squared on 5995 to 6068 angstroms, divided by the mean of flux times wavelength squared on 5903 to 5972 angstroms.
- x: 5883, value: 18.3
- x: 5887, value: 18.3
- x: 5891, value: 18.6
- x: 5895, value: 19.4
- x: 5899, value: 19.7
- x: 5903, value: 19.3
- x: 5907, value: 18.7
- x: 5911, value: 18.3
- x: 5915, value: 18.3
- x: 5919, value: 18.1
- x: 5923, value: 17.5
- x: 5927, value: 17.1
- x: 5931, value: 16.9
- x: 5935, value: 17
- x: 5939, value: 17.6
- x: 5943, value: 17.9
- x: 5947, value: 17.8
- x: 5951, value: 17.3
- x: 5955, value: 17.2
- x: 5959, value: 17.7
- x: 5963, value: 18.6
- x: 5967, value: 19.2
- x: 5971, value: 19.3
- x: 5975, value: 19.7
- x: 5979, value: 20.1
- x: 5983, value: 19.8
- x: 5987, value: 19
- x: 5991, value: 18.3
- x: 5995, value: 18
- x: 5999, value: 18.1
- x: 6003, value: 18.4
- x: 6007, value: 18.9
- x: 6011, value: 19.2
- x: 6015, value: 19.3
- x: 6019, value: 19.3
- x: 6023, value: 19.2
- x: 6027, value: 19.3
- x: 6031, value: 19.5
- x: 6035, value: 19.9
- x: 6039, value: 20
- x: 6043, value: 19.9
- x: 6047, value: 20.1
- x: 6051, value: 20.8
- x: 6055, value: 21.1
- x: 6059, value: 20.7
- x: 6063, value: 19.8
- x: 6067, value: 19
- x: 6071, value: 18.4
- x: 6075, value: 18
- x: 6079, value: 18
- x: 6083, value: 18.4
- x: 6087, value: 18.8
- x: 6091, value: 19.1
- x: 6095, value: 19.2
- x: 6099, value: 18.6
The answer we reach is 1.1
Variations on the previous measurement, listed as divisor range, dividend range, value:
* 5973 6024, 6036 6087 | 1.05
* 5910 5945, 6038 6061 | 1.21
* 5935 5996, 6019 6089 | 1.09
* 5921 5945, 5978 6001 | 1.11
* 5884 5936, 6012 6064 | 1.14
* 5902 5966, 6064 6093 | 1.09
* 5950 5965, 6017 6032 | 1.11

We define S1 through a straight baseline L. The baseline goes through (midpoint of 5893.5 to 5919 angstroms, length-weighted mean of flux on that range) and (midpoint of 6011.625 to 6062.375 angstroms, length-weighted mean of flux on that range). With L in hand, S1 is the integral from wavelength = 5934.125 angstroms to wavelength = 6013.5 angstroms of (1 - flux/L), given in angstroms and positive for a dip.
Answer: 3.8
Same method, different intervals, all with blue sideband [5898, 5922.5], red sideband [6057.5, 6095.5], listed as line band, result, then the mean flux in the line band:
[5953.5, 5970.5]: 0.4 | 18.3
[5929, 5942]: 1.0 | 17.2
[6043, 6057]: -1.3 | 20.6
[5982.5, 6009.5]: 0.3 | 18.6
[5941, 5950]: 0.4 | 17.8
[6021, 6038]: -0.6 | 19.5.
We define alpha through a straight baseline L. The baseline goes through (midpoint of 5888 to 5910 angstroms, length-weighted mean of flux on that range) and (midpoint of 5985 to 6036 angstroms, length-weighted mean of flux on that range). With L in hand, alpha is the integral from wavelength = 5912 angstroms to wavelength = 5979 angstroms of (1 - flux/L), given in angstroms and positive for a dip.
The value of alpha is 3.5 angstroms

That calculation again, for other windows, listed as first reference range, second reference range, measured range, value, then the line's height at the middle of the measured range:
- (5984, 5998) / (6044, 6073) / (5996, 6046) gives -0.2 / 19.2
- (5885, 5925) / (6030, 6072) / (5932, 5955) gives 1.8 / 19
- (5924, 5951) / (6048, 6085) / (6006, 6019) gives -0.4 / 18.5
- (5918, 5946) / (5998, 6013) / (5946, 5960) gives 0.3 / 17.8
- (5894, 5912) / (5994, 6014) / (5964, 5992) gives -0.9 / 18.7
